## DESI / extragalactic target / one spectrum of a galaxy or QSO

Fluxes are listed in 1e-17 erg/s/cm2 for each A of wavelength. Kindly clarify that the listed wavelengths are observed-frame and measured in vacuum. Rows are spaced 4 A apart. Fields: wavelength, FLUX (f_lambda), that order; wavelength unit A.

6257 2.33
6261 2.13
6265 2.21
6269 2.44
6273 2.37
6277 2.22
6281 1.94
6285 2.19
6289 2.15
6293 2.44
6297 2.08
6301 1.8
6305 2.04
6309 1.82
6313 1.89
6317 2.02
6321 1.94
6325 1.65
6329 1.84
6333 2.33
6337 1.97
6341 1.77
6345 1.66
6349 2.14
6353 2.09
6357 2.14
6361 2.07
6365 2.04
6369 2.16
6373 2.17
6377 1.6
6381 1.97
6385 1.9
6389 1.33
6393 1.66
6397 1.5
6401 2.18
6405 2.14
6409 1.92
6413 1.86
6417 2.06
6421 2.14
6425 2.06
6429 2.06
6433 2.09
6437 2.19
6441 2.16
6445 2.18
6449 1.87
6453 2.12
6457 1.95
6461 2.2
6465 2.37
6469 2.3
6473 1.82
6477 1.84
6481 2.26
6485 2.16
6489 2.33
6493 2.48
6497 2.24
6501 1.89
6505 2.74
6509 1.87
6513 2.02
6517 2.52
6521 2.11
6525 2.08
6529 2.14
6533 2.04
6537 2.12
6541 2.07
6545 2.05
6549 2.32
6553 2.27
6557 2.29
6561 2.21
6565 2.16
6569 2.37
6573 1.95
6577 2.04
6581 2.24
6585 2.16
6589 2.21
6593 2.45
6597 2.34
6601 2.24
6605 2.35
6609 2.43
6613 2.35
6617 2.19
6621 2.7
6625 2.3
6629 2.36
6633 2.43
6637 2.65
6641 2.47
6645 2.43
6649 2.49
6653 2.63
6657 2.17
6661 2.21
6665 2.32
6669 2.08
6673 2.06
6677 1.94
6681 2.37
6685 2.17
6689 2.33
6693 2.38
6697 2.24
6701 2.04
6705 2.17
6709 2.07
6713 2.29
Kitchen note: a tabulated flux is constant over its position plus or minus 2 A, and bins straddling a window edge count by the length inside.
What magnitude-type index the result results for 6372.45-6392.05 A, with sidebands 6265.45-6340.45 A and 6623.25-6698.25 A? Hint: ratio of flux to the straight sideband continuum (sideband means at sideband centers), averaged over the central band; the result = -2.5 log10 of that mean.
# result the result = 0.20 mag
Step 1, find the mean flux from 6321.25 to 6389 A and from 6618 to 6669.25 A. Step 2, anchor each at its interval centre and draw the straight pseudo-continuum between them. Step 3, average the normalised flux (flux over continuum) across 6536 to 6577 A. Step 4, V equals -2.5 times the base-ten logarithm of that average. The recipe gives 0.046 mag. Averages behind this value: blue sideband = 1.95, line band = 2.18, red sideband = 2.41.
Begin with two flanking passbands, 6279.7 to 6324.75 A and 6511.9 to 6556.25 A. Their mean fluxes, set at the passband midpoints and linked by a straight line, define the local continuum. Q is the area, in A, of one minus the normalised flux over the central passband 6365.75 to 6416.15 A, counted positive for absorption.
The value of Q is 4.8 A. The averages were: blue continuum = 2.01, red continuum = 2.16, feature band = 1.87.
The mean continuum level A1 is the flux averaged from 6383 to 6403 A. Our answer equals 1.71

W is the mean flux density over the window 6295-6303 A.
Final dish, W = 1.94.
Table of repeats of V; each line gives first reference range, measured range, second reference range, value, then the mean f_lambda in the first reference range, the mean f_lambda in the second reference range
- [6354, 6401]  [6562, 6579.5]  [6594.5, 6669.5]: 0.06 mag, 1.89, 2.38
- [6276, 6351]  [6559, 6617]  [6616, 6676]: 0.02 mag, 1.99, 2.36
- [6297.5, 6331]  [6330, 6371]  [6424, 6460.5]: -0.05 mag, 1.88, 2.08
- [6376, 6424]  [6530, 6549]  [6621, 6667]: 0.04 mag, 1.86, 2.42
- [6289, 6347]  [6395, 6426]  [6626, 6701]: 0.04 mag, 1.95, 2.31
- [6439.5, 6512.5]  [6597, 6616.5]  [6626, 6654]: 0.04 mag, 2.15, 2.48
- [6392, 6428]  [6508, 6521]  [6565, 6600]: -0.02 mag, 1.96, 2.22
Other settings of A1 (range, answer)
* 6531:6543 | 2.08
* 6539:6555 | 2.18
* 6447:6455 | 2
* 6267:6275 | 2.41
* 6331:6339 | 2.15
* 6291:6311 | 2.04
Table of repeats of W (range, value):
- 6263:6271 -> 2.33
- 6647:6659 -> 2.43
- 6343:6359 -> 2.01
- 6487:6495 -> 2.41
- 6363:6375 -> 2.12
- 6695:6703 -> 2.14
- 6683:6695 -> 2.29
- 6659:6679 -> 2.12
